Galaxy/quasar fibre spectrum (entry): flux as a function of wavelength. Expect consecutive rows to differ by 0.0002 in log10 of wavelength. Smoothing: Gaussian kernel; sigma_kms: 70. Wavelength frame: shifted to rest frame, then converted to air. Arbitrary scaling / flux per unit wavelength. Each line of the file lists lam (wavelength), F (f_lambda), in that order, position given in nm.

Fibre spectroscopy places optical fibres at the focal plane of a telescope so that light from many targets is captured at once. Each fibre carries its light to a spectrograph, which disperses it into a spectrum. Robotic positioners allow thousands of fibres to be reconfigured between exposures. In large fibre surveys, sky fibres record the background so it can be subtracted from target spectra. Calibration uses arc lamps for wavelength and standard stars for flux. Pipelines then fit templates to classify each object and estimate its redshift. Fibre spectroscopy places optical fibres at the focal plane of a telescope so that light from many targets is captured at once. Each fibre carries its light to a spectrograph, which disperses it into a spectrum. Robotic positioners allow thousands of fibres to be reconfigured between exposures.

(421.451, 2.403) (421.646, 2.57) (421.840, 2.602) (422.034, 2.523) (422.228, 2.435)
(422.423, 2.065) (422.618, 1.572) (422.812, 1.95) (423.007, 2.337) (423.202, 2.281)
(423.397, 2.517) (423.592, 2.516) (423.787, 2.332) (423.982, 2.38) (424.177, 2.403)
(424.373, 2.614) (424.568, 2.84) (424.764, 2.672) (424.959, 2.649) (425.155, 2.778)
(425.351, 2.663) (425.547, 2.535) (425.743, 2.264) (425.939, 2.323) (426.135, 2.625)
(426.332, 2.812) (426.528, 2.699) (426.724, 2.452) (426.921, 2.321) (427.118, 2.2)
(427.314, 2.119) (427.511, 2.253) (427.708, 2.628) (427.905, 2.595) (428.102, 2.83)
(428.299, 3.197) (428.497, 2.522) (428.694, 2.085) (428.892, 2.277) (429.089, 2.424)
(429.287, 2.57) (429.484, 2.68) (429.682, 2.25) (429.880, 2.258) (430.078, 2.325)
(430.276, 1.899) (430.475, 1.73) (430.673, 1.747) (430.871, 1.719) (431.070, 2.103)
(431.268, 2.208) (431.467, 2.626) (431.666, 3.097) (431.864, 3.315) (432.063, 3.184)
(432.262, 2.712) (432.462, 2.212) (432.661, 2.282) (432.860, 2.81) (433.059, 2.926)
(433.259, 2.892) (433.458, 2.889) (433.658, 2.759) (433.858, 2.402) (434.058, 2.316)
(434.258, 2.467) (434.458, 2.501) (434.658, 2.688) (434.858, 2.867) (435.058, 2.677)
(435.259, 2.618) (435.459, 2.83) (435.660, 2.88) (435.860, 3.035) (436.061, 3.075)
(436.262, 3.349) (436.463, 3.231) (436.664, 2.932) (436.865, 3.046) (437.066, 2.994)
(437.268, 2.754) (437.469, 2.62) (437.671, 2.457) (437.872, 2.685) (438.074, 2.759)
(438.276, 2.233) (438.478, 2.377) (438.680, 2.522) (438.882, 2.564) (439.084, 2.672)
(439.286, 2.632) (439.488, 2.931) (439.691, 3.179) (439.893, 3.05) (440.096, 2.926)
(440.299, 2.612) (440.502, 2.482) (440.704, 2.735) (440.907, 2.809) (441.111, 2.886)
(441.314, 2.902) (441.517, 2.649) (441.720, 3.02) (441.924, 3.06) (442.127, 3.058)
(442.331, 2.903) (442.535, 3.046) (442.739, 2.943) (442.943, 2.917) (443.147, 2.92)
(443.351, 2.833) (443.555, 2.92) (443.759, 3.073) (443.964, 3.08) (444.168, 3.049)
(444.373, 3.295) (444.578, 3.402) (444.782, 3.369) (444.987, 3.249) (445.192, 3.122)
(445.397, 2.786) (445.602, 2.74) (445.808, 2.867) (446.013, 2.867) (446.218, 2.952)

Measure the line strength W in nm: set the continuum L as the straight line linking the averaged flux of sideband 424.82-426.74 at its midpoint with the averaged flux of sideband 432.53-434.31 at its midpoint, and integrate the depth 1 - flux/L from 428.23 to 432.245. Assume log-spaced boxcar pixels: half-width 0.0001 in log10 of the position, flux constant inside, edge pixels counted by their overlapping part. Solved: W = 0.31 nm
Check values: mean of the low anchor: 2.59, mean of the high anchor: 2.64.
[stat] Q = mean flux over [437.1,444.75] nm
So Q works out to 2.84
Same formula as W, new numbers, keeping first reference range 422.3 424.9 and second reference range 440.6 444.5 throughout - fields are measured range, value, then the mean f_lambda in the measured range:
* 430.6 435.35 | 0.11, 2.59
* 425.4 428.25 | -0.04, 2.49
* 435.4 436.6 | -0.14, 3.07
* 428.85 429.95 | 0.05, 2.42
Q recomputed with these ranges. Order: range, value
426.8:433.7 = 2.47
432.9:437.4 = 2.82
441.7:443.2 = 2.98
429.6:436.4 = 2.58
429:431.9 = 2.31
